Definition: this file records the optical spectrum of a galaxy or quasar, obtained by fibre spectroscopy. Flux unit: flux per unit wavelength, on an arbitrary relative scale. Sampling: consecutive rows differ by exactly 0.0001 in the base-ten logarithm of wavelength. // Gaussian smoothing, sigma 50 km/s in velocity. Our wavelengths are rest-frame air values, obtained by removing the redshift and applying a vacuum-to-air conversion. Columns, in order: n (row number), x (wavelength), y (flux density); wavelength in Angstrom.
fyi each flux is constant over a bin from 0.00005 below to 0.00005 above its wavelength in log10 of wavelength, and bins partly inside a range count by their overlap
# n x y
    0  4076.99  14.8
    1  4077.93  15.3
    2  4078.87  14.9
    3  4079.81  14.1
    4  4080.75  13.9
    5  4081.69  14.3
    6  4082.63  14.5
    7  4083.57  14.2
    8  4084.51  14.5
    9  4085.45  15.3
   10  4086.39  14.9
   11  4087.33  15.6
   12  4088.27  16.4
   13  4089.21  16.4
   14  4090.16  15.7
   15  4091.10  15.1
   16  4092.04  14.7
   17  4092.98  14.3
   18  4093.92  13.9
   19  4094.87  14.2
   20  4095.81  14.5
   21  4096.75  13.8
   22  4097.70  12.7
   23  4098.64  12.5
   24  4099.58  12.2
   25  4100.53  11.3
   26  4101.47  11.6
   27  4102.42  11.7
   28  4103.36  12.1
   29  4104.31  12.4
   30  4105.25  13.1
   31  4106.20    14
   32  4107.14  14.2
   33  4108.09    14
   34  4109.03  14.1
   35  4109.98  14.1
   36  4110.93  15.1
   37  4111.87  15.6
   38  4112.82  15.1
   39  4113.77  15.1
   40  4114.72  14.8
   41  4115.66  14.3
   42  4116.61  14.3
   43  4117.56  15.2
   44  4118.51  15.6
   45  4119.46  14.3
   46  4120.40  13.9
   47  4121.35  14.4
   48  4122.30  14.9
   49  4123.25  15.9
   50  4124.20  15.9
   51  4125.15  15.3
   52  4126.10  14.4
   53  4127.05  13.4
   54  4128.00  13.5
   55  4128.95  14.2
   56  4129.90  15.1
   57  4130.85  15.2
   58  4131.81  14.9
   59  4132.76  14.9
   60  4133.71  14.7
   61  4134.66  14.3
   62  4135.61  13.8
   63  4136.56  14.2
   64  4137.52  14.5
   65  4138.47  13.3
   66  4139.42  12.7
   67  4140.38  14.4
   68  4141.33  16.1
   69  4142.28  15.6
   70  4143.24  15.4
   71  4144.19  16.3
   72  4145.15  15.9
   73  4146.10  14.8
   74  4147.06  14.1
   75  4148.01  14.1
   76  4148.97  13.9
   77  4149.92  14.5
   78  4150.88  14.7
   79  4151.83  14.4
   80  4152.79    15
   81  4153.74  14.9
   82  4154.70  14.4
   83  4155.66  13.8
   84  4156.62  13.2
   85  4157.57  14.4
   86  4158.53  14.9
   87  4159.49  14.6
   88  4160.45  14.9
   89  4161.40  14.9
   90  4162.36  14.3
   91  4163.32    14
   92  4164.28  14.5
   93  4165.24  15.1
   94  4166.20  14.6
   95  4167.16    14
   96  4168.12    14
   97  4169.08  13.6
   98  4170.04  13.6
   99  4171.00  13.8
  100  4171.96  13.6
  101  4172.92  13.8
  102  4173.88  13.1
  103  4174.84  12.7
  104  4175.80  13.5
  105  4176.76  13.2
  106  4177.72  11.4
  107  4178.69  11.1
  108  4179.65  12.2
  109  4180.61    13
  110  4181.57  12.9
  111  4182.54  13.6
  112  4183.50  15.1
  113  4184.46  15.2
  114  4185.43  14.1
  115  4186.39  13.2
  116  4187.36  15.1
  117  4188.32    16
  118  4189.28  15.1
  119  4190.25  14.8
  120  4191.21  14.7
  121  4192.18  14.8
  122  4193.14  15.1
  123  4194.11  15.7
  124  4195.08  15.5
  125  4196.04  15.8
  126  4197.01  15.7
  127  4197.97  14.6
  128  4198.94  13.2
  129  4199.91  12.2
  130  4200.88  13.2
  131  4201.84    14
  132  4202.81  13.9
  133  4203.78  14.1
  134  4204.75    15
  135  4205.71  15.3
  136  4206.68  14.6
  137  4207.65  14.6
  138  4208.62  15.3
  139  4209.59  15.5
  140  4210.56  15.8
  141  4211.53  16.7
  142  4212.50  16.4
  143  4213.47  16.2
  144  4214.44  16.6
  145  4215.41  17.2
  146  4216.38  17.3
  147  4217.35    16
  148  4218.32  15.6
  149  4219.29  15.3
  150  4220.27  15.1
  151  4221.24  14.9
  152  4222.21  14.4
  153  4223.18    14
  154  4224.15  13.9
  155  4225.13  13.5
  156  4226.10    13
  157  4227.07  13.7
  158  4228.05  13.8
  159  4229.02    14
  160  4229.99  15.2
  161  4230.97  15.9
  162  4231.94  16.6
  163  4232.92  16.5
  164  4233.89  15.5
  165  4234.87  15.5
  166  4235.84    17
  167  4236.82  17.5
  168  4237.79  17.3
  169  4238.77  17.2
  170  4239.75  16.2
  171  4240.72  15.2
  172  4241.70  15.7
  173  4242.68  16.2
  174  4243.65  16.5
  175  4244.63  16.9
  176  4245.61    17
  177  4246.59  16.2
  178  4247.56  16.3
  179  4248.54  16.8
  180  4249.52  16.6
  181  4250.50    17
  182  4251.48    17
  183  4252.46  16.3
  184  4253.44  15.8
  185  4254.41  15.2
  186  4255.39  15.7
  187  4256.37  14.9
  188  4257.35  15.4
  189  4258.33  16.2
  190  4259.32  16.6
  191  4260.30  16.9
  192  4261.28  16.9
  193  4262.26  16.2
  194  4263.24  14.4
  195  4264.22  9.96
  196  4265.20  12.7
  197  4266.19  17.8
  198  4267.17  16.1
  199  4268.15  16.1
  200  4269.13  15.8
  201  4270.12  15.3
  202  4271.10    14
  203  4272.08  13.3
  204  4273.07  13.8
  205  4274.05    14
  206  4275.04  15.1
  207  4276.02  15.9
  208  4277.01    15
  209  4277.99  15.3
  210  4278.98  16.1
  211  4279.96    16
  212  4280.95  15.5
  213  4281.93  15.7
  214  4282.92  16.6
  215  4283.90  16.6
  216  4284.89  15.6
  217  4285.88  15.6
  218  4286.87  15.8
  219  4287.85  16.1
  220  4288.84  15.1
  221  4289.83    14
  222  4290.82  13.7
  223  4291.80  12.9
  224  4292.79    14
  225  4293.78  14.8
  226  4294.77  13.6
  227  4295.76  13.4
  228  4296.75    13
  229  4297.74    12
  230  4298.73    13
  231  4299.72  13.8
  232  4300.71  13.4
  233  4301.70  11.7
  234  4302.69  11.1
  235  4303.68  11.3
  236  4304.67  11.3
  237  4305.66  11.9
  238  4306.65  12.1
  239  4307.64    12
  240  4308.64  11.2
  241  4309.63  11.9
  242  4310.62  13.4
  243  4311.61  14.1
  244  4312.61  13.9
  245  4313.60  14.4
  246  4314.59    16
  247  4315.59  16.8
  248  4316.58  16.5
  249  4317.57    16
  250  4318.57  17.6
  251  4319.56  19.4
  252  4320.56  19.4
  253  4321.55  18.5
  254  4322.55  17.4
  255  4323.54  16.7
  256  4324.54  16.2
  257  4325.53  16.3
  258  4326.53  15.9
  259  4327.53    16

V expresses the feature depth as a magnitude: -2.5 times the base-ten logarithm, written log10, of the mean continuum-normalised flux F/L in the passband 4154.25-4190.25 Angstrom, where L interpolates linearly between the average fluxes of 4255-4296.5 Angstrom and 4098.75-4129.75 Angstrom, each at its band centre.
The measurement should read 0.04 mag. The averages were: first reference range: 14.1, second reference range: 15.1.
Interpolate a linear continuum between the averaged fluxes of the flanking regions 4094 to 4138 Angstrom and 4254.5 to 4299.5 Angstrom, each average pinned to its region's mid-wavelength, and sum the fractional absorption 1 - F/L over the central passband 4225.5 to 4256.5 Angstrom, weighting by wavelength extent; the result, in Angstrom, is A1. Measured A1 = -2.5 Angstrom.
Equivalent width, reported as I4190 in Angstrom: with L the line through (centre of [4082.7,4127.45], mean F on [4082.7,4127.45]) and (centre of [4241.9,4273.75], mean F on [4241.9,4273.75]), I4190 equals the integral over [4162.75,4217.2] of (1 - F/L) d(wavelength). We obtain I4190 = 2.2 Angstrom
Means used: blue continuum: 14.3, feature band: 14.5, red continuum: 15.7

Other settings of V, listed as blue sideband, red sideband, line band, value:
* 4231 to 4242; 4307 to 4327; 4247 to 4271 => 0.03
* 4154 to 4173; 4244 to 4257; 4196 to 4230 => 0.04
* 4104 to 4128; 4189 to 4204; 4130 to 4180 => 0.02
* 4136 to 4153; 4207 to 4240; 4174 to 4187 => 0.14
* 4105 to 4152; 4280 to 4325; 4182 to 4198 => -0.03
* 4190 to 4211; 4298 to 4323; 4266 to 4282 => -0.06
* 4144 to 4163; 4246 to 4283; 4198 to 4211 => 0.05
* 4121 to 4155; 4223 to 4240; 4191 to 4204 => 0.05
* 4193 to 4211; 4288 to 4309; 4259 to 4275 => -0.12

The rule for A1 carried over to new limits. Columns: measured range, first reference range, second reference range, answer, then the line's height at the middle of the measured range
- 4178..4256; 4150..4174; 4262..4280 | -3.5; 14.6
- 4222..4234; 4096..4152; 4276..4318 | -0.4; 14.2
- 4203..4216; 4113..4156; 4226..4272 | -0.2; 15.4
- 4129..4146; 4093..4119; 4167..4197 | -1.1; 13.9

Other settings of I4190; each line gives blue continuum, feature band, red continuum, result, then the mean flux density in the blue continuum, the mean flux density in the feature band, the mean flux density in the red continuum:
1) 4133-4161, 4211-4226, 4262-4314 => -1.2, 14.6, 15.5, 14.1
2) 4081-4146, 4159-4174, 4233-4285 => 0.7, 14.4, 14.2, 15.8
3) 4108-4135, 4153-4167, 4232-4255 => 0.7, 14.7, 14.5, 16.4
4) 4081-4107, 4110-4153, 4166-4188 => -3.0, 13.9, 14.7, 13.5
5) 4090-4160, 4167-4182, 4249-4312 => 1.4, 14.3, 13.1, 14.5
